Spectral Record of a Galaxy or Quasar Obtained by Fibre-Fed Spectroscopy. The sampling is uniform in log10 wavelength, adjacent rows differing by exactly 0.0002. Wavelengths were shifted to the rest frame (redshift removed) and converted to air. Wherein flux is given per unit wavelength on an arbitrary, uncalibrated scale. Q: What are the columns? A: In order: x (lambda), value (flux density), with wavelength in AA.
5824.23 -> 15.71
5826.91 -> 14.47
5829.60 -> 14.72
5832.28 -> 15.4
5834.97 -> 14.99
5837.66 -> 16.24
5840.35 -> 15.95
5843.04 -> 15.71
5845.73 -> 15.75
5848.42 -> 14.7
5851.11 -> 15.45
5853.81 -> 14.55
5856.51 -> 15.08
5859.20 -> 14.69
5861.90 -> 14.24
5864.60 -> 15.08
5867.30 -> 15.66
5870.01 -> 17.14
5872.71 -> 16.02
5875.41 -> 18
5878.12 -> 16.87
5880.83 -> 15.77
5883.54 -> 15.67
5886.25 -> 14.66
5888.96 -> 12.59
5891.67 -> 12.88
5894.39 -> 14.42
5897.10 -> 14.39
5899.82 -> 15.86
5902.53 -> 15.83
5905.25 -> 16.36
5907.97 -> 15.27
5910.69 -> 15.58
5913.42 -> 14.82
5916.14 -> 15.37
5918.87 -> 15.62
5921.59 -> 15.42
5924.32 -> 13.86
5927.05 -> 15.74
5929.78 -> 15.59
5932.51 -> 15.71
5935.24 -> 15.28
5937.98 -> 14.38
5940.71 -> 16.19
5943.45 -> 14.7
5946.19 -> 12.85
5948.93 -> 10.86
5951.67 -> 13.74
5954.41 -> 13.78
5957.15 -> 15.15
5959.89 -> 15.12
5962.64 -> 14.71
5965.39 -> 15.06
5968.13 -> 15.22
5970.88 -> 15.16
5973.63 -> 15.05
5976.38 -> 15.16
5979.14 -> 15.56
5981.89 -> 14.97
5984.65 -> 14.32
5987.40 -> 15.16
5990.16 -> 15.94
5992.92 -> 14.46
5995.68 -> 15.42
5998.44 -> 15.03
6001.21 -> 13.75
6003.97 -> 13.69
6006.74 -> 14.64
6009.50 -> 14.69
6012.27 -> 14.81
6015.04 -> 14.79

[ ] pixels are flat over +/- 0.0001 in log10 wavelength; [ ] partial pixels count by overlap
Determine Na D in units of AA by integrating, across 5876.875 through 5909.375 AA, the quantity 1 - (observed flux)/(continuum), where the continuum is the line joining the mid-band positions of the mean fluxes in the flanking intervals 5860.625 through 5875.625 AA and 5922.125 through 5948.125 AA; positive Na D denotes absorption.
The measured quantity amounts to 1.0 AA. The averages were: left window 15.9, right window 14.8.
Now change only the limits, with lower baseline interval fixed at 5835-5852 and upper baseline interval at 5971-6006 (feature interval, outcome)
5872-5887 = -0.8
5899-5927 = -0.3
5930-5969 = 1.5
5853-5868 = 0.6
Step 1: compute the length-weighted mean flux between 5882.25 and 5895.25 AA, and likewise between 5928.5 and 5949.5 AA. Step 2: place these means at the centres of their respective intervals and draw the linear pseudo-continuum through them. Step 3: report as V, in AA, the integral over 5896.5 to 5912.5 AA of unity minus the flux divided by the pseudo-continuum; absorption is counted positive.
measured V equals -1.6 AA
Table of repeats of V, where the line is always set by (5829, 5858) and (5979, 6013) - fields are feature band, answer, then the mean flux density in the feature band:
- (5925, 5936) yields -0.3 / 15.5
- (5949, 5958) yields 0.8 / 13.7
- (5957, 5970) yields -0.1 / 15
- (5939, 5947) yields 0.1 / 14.7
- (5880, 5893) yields 0.8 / 14.3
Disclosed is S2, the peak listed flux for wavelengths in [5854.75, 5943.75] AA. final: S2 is 18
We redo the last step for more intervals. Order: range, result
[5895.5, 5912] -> 16.36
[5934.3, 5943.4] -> 16.19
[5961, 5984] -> 15.56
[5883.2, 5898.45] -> 15.67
